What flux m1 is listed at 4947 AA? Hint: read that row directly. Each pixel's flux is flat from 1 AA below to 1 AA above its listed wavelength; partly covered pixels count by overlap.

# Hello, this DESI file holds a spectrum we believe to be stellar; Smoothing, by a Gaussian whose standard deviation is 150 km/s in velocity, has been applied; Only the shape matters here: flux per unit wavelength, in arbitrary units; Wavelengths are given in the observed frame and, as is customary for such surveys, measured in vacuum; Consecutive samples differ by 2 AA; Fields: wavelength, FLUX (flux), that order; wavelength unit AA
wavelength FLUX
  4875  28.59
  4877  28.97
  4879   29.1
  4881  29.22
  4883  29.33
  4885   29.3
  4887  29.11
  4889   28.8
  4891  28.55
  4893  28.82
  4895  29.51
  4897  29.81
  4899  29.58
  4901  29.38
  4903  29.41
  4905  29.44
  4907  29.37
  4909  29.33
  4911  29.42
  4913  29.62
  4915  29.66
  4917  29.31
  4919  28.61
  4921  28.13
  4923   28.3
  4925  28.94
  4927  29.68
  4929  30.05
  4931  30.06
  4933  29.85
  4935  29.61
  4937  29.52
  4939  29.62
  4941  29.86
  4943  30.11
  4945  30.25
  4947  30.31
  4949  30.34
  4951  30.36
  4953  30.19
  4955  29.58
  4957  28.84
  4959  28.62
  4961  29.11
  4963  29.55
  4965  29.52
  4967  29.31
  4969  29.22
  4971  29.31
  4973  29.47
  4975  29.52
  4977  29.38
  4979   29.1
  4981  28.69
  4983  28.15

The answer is 30.31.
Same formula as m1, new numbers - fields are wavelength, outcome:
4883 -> 29.33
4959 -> 28.62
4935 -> 29.61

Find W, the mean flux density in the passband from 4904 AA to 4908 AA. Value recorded 29.4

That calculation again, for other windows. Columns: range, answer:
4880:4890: 29.2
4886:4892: 28.8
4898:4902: 29.5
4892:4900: 29.4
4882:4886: 29.3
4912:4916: 29.6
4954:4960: 29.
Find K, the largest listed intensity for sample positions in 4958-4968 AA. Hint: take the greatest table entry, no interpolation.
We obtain 29.55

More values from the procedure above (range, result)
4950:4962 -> 30.36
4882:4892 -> 29.33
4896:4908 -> 29.81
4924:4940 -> 30.06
